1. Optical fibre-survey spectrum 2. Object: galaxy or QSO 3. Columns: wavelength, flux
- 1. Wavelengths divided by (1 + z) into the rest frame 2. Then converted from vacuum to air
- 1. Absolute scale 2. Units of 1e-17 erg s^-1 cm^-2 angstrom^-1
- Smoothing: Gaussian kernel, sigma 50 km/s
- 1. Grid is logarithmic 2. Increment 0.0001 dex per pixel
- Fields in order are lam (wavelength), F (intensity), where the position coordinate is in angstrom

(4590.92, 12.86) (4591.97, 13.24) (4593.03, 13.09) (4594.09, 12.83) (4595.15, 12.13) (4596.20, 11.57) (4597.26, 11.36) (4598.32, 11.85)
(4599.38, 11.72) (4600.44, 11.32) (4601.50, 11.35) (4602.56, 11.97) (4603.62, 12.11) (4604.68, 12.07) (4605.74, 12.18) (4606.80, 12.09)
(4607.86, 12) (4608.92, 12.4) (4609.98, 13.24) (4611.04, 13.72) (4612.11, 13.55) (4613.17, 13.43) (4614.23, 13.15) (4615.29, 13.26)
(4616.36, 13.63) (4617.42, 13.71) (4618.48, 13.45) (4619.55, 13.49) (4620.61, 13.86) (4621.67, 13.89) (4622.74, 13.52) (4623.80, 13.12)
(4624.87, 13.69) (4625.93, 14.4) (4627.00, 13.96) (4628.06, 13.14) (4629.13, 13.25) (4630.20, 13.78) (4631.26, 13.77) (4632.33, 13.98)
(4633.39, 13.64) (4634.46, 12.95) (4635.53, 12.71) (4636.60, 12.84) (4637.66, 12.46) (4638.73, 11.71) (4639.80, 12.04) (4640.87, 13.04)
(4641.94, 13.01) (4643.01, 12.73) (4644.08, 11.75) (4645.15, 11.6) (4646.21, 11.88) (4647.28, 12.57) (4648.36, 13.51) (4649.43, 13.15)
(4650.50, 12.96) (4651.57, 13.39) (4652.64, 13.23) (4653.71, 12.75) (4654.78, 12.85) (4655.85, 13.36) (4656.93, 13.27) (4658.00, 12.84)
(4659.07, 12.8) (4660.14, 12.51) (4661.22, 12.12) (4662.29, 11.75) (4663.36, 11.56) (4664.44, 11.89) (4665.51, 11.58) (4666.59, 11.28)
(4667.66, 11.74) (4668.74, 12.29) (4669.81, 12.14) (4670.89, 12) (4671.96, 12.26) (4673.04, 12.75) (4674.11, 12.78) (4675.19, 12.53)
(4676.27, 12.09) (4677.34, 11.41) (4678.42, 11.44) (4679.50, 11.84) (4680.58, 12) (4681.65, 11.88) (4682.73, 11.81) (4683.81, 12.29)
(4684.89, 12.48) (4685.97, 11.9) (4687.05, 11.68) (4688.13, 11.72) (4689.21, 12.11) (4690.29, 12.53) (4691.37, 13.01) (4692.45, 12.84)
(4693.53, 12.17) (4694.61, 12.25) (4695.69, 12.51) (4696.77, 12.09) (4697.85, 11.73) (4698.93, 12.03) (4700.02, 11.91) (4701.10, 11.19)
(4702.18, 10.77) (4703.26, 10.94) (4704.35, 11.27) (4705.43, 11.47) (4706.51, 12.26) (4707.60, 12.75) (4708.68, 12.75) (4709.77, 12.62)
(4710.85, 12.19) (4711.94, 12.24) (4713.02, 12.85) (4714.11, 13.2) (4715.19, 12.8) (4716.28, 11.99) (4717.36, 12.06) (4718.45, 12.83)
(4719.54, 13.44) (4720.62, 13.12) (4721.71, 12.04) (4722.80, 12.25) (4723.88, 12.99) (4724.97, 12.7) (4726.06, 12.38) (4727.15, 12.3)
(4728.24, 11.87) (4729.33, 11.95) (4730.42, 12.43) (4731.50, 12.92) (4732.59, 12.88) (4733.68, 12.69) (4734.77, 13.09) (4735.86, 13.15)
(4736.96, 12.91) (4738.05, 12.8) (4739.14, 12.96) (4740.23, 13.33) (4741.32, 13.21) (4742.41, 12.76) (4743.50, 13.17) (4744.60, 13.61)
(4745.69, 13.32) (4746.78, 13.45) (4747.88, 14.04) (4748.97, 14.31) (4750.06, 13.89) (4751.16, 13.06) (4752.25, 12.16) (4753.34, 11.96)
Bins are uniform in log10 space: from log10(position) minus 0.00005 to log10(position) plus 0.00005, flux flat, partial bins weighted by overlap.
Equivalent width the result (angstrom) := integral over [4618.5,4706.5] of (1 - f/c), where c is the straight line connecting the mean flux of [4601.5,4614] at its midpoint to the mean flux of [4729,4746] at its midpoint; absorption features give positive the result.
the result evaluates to 1.7 angstrom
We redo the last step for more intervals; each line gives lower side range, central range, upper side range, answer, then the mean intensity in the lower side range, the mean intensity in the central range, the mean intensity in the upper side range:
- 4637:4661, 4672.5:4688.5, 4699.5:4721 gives 0.5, 12.7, 12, 12.2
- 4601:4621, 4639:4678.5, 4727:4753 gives 1.6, 12.9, 12.4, 13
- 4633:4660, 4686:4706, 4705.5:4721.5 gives 1.2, 12.8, 11.9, 12.6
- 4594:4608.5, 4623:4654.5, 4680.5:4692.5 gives -2.6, 11.9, 13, 12.2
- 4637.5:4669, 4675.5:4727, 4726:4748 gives 2.1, 12.5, 12.2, 12.9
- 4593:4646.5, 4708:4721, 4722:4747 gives 0.1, 12.8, 12.7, 12.8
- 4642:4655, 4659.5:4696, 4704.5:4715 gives 1.4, 12.7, 12.1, 12.5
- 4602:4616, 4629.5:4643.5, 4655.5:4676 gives -0.5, 12.7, 13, 12.3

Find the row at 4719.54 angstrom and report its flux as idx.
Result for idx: 13.44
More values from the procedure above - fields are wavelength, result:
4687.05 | 11.68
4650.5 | 12.96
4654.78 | 12.85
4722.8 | 12.25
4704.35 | 11.27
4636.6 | 12.84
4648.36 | 13.51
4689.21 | 12.11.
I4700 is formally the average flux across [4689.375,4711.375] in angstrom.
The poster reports 12.1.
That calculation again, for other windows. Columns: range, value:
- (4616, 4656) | 13.1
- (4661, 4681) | 12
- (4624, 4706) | 12.4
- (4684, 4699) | 12.2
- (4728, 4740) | 12.7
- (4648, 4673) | 12.5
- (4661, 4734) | 12.2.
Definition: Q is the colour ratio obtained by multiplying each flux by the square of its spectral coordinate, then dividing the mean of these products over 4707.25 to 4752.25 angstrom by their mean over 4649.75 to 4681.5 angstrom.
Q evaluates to 1.1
